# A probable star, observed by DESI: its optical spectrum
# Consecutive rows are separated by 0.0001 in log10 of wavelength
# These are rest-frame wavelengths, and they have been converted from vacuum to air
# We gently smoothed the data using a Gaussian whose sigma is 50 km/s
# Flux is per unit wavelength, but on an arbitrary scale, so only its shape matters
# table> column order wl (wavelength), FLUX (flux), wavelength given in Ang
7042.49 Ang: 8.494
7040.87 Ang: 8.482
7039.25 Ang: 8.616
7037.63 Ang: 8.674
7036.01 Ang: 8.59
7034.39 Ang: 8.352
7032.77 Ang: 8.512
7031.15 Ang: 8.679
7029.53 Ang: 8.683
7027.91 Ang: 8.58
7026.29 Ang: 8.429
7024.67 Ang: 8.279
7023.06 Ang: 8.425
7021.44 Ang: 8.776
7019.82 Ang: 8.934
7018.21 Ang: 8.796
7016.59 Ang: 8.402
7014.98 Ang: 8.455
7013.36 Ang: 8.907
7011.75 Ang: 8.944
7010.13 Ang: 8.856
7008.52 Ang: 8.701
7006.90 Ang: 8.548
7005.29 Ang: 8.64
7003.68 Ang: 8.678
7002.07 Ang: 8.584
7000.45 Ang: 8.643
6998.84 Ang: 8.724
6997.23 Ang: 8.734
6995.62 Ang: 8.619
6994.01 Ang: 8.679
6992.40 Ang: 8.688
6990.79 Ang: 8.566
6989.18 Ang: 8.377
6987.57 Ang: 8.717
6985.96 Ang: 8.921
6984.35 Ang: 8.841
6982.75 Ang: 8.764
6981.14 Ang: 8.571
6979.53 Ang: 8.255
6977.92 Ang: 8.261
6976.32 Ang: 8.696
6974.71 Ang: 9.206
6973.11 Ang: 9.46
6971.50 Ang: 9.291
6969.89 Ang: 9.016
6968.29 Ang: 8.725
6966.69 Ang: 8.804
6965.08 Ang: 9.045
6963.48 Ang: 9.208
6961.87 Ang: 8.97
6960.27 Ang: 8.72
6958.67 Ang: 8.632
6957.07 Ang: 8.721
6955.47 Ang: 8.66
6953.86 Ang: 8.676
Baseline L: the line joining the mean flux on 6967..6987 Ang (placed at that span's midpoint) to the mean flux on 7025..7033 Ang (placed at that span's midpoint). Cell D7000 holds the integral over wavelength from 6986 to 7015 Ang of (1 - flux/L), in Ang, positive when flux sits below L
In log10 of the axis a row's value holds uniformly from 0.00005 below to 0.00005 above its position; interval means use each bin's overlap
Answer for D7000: 0.1 Ang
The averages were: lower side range 8.83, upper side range 8.56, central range 8.68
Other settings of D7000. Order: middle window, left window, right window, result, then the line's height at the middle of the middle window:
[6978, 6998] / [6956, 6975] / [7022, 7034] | 0.4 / 8.81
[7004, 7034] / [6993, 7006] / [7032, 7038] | -0.2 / 8.59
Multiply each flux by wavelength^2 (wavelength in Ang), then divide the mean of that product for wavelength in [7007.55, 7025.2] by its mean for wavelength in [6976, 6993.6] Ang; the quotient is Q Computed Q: 1.0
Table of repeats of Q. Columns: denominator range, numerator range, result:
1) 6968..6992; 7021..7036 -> 0.98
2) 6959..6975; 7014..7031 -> 0.97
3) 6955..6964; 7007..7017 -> 1.00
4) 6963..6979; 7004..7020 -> 0.98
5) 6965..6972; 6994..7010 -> 0.98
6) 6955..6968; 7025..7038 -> 0.99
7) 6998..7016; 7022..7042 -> 0.99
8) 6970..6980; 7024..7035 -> 0.97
